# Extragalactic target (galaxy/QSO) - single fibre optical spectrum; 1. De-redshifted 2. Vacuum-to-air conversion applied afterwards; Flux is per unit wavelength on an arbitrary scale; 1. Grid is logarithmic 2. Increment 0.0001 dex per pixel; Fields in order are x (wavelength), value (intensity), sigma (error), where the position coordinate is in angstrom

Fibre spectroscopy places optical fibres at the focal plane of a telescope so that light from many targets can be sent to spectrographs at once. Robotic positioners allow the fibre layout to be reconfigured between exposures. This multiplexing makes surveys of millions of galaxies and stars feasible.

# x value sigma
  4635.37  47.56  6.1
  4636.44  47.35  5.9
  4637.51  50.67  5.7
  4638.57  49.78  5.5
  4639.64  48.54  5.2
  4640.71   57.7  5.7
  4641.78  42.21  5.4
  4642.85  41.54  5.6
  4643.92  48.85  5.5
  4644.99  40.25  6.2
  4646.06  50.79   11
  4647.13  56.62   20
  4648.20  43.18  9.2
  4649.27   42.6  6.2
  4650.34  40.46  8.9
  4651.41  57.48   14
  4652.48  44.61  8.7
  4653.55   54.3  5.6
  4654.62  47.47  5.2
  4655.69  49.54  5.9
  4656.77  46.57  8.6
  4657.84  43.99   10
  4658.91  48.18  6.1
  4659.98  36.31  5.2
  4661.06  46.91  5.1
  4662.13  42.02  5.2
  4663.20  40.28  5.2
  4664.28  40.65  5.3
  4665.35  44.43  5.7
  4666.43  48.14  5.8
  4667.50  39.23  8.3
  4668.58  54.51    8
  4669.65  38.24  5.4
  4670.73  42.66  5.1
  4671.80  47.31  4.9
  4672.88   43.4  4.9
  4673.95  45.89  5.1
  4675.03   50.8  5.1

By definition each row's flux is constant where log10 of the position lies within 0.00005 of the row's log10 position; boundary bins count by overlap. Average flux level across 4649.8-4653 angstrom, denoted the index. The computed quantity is 47.6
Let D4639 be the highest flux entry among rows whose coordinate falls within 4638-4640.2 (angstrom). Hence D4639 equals 49.78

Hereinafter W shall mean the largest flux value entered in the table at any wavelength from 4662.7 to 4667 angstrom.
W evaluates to 48.14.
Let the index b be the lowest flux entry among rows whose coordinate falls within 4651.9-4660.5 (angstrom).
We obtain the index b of 36.31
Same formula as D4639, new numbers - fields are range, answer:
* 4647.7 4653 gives 57.48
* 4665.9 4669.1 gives 54.51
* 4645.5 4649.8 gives 56.62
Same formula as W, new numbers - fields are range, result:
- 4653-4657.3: 54.3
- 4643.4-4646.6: 50.79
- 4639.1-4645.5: 57.7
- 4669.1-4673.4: 47.31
